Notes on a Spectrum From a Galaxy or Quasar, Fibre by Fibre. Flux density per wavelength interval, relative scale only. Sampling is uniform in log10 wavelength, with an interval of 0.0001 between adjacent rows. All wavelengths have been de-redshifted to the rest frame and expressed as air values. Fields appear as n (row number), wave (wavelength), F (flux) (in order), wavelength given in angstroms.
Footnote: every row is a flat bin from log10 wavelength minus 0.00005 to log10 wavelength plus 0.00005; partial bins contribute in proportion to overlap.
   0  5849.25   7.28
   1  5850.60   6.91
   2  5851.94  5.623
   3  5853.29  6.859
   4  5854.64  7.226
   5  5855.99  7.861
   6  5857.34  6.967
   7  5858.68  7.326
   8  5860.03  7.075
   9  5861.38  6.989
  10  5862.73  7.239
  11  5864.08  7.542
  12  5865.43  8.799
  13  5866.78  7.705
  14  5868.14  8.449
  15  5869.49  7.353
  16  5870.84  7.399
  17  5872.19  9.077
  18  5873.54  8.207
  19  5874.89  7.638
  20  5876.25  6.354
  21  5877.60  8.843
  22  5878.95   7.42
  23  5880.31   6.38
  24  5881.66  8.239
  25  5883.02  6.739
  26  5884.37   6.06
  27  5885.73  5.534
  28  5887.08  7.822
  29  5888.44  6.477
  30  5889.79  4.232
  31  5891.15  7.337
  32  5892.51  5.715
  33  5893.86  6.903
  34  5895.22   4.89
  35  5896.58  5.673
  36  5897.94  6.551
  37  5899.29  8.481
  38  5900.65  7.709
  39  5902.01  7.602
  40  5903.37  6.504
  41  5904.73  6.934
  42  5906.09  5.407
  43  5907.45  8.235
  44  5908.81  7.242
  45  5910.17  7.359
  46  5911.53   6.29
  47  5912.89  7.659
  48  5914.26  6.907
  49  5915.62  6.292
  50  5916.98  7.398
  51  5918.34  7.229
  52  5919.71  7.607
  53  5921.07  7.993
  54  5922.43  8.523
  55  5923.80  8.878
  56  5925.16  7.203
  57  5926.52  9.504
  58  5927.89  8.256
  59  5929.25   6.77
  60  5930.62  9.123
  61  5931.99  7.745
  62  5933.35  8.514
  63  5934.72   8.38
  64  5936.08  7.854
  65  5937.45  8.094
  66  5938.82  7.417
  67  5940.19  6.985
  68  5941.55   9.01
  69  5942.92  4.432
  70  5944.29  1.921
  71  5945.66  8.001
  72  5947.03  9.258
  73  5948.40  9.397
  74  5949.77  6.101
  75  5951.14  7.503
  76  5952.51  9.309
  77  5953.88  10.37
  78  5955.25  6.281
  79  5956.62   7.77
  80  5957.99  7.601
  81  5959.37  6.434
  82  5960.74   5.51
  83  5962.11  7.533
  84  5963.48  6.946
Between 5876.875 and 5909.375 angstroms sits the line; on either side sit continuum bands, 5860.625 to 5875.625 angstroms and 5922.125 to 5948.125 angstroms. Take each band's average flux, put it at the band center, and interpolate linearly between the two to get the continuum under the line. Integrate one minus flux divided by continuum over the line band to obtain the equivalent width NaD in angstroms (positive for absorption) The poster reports 4.17 angstroms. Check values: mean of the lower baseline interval 7.84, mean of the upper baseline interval 7.69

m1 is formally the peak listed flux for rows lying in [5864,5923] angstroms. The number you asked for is 9.077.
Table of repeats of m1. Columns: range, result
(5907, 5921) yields 8.235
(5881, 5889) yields 8.239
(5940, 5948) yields 9.258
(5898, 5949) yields 9.504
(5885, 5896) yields 7.822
